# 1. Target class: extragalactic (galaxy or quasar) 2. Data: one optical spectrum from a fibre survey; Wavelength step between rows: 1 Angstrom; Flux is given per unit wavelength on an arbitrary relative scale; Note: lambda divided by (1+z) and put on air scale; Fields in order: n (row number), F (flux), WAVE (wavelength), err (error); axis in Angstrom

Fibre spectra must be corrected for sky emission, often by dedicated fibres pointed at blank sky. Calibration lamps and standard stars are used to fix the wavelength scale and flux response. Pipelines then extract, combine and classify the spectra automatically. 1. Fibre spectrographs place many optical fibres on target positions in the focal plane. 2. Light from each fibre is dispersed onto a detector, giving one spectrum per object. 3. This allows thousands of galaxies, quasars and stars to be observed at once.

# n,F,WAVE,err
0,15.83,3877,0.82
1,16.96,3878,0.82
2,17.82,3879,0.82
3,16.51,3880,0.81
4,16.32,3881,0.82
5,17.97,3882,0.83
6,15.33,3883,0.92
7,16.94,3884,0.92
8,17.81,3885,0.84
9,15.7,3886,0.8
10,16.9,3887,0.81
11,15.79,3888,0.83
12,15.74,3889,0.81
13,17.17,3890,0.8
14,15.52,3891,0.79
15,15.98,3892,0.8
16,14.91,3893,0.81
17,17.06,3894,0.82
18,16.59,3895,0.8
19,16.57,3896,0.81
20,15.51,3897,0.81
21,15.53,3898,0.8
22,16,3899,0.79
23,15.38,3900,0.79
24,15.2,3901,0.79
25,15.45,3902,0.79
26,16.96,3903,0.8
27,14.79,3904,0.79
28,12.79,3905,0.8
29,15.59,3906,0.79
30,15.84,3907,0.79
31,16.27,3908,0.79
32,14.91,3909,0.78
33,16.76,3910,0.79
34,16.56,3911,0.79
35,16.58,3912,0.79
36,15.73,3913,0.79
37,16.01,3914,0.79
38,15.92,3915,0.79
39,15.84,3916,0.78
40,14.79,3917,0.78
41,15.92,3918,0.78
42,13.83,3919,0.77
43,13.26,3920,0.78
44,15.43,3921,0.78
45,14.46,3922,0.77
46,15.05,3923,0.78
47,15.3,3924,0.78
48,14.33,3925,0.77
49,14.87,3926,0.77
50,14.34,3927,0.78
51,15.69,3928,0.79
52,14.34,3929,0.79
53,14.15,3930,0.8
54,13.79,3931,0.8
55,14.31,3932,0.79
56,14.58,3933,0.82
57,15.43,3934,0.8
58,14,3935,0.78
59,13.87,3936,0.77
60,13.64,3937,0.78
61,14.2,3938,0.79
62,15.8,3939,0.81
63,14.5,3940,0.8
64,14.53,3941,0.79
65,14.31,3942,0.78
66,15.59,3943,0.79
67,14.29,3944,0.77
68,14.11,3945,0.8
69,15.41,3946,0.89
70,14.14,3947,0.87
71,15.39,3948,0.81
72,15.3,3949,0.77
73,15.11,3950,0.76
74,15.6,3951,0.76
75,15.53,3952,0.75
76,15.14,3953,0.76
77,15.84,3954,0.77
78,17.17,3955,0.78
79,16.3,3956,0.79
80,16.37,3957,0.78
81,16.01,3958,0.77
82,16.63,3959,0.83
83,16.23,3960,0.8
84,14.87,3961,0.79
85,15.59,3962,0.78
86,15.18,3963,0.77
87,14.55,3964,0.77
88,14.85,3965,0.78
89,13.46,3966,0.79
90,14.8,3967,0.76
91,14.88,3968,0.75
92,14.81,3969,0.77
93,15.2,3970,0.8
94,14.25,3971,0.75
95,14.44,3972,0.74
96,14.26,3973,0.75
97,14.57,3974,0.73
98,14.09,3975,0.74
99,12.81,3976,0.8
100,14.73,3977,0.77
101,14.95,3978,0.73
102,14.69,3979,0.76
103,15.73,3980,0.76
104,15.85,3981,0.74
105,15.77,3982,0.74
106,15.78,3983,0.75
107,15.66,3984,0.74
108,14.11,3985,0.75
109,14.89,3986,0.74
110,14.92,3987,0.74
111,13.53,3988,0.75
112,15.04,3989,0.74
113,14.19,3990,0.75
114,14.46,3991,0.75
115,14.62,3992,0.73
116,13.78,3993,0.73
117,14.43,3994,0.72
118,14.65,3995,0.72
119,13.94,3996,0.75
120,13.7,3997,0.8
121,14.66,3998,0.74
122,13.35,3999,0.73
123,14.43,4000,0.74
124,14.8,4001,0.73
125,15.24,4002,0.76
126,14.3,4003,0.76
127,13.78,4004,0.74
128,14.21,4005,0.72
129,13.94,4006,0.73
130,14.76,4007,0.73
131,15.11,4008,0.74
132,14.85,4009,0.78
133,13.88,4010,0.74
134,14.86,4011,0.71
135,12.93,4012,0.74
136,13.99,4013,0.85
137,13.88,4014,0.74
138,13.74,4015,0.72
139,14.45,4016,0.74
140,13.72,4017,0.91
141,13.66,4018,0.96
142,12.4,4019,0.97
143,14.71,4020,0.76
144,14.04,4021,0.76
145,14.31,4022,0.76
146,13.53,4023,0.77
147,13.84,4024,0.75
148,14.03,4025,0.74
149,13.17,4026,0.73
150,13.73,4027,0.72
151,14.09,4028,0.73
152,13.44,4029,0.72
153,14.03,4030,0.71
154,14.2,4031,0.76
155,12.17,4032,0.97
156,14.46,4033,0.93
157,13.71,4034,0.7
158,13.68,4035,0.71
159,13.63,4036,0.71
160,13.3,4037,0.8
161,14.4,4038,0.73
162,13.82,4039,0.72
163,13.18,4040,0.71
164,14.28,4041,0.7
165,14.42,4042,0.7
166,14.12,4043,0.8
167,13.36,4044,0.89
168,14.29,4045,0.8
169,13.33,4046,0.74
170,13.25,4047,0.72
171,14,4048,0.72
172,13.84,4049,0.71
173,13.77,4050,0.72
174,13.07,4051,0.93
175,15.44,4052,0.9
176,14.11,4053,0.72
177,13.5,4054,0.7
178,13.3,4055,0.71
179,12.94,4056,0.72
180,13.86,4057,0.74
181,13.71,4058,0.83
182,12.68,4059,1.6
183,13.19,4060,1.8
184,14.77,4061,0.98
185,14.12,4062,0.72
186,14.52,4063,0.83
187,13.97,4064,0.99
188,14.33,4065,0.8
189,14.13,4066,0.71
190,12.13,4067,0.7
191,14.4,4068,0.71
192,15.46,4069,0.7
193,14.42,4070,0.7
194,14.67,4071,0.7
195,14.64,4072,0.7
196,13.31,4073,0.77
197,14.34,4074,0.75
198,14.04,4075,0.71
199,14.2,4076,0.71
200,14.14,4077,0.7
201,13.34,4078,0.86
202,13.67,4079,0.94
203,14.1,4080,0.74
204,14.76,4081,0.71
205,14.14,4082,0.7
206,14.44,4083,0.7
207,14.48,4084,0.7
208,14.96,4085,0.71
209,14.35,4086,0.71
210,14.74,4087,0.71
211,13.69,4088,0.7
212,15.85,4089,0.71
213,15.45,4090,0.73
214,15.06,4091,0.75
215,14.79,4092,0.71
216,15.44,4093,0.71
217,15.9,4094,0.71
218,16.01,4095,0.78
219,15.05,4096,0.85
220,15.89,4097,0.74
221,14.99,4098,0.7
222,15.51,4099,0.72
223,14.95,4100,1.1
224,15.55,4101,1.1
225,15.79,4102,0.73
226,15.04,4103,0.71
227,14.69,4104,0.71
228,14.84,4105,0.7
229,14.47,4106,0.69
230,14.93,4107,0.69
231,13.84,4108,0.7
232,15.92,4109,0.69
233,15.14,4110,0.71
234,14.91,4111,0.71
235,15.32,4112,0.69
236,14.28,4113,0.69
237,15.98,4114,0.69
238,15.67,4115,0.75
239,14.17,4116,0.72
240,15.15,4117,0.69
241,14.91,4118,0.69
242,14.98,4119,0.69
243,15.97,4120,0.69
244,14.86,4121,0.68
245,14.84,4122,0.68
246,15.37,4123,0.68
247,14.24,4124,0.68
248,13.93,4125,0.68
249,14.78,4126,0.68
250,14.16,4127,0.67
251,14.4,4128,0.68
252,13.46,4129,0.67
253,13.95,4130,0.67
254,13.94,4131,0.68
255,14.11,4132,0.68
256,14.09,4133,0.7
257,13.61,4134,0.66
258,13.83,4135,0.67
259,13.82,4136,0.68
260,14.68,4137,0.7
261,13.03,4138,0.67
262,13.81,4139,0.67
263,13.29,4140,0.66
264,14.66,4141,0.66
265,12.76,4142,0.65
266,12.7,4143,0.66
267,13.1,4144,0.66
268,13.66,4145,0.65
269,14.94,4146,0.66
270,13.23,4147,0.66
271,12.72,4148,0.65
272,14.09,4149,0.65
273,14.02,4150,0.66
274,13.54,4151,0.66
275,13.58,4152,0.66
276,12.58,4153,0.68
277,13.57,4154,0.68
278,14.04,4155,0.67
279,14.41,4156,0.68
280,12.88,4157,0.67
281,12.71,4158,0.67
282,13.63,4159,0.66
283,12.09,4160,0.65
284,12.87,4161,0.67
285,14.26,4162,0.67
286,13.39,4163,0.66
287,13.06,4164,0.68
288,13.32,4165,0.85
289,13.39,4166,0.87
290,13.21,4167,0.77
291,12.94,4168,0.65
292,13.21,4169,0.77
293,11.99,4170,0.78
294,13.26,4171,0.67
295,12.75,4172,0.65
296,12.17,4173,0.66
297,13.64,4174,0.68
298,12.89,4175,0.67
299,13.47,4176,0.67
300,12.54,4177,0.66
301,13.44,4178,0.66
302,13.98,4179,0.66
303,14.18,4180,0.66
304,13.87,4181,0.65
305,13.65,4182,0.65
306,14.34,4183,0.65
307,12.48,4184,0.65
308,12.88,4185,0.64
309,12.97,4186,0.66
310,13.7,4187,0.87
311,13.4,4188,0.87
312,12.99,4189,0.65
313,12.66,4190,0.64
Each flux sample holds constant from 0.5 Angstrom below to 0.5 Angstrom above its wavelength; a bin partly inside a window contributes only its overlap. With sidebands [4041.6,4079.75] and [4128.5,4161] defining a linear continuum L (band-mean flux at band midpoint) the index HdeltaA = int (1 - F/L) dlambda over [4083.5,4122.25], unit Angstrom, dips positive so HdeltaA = -3.8 Angstrom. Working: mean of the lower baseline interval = 13.9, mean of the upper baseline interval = 13.6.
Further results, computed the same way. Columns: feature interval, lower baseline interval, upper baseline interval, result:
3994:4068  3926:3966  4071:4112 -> 4.8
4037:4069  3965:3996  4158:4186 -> 0.6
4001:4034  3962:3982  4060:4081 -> 1.0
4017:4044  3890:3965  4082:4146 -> 2.1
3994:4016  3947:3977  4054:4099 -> 0.9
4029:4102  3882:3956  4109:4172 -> 0.9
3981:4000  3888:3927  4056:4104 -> 0.6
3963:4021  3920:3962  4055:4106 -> 1.6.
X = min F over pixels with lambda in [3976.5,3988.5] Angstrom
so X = 13.53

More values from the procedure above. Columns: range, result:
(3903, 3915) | 12.79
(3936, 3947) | 13.64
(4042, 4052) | 13.07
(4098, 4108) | 13.84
